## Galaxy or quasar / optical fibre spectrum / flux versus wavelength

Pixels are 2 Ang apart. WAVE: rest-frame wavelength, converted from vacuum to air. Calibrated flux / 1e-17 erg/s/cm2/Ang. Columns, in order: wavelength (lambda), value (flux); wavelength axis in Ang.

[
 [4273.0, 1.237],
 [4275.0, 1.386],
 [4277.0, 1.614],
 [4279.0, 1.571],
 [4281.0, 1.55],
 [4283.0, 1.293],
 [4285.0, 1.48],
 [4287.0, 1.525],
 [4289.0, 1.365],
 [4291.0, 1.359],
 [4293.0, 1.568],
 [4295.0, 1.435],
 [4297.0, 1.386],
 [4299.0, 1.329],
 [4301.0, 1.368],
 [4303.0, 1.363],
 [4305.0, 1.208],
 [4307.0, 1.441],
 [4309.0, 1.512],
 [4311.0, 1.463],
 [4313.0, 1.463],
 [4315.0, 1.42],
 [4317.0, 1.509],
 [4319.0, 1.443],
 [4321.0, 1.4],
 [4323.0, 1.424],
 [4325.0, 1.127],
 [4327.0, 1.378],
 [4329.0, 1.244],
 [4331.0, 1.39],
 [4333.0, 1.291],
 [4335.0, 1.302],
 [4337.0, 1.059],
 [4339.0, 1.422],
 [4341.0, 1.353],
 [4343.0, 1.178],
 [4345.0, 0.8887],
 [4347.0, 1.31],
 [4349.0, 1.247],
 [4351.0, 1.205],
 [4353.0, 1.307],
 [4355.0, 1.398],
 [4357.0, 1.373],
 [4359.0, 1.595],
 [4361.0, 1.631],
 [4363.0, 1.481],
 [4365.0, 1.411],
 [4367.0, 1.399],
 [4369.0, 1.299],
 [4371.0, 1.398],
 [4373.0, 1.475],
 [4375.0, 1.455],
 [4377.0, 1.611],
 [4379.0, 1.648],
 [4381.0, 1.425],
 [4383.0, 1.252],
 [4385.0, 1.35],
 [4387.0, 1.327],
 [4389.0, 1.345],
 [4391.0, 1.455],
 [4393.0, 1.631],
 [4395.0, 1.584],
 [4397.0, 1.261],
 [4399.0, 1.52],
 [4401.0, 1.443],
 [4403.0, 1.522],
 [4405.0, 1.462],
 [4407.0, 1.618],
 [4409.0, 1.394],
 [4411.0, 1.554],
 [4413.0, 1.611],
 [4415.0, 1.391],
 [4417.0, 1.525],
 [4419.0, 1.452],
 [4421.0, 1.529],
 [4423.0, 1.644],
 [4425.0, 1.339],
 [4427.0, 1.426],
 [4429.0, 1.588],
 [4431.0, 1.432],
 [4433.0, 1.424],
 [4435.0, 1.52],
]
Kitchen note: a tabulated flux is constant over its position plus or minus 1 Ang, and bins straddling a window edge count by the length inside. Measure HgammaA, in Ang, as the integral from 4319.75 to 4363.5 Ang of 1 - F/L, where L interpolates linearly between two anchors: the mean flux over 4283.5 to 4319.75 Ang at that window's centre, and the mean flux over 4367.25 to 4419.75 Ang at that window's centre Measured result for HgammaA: 3.7 Ang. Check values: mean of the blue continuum 1.42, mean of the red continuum 1.46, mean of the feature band 1.32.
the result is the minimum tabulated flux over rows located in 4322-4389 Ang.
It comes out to 0.8887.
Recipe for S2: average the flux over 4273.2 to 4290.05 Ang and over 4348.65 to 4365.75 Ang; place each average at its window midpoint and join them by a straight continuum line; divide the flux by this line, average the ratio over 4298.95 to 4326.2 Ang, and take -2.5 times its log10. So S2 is 0.04 mag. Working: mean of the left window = 1.46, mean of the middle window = 1.39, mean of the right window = 1.41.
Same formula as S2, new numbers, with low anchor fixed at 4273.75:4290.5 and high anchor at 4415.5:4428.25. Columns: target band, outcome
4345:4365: 0.08 mag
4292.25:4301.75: 0.04 mag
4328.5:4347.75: 0.18 mag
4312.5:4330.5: 0.07 mag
